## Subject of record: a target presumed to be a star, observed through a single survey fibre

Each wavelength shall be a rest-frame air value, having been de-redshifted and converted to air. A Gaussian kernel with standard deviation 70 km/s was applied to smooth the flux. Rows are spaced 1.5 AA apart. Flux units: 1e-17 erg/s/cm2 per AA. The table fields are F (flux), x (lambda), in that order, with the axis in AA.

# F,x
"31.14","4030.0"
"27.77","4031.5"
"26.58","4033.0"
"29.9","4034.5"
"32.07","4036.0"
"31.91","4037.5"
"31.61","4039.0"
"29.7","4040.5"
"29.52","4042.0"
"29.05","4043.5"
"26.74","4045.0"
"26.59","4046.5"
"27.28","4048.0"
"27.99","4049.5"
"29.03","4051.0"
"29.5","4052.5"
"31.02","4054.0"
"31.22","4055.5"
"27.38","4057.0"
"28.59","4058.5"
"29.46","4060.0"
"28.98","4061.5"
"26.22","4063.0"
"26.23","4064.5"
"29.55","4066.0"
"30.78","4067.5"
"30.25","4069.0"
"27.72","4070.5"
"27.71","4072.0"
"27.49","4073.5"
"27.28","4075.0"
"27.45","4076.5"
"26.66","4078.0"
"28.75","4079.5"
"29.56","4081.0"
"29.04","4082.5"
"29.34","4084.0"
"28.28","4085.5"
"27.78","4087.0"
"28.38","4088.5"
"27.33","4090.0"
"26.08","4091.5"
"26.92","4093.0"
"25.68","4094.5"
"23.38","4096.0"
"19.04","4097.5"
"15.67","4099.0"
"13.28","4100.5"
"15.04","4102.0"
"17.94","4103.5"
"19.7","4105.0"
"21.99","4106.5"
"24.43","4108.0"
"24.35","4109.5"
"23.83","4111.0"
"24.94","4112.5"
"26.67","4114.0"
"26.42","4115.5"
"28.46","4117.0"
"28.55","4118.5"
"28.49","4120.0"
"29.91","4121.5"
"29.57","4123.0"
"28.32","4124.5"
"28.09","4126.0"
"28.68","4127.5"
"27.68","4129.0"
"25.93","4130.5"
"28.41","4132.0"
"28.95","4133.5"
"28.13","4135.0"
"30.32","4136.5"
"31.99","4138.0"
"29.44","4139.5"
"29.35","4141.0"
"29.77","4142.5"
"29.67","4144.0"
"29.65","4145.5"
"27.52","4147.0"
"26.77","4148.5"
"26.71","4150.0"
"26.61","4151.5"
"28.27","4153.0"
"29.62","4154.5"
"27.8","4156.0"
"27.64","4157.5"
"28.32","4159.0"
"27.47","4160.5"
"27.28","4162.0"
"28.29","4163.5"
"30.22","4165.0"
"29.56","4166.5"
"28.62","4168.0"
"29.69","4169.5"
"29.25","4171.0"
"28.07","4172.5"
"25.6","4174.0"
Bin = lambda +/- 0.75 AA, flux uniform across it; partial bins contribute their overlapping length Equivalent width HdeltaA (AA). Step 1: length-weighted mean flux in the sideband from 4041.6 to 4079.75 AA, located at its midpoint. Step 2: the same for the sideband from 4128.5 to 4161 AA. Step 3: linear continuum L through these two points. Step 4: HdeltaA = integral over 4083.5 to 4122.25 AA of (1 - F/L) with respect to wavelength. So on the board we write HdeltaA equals 5.67 AA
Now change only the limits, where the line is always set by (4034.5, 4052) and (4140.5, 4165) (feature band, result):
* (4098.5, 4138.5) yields 4.4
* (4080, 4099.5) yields 1.9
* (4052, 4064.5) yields 0.1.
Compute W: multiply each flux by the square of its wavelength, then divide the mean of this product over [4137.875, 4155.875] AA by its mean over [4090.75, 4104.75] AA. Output 1.4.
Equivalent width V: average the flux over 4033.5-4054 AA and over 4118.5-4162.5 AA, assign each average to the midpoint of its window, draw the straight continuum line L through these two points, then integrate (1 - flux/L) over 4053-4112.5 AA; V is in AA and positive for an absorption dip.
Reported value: 6.39 AA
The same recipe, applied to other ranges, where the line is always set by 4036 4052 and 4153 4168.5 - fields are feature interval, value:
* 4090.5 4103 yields 3.51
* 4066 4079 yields 0.31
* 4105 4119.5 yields 1.75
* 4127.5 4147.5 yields -0.28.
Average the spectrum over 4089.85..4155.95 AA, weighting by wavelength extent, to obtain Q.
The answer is 26.1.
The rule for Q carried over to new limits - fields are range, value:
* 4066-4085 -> 28.5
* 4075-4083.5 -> 28.2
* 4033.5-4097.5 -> 28.3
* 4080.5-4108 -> 23.5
